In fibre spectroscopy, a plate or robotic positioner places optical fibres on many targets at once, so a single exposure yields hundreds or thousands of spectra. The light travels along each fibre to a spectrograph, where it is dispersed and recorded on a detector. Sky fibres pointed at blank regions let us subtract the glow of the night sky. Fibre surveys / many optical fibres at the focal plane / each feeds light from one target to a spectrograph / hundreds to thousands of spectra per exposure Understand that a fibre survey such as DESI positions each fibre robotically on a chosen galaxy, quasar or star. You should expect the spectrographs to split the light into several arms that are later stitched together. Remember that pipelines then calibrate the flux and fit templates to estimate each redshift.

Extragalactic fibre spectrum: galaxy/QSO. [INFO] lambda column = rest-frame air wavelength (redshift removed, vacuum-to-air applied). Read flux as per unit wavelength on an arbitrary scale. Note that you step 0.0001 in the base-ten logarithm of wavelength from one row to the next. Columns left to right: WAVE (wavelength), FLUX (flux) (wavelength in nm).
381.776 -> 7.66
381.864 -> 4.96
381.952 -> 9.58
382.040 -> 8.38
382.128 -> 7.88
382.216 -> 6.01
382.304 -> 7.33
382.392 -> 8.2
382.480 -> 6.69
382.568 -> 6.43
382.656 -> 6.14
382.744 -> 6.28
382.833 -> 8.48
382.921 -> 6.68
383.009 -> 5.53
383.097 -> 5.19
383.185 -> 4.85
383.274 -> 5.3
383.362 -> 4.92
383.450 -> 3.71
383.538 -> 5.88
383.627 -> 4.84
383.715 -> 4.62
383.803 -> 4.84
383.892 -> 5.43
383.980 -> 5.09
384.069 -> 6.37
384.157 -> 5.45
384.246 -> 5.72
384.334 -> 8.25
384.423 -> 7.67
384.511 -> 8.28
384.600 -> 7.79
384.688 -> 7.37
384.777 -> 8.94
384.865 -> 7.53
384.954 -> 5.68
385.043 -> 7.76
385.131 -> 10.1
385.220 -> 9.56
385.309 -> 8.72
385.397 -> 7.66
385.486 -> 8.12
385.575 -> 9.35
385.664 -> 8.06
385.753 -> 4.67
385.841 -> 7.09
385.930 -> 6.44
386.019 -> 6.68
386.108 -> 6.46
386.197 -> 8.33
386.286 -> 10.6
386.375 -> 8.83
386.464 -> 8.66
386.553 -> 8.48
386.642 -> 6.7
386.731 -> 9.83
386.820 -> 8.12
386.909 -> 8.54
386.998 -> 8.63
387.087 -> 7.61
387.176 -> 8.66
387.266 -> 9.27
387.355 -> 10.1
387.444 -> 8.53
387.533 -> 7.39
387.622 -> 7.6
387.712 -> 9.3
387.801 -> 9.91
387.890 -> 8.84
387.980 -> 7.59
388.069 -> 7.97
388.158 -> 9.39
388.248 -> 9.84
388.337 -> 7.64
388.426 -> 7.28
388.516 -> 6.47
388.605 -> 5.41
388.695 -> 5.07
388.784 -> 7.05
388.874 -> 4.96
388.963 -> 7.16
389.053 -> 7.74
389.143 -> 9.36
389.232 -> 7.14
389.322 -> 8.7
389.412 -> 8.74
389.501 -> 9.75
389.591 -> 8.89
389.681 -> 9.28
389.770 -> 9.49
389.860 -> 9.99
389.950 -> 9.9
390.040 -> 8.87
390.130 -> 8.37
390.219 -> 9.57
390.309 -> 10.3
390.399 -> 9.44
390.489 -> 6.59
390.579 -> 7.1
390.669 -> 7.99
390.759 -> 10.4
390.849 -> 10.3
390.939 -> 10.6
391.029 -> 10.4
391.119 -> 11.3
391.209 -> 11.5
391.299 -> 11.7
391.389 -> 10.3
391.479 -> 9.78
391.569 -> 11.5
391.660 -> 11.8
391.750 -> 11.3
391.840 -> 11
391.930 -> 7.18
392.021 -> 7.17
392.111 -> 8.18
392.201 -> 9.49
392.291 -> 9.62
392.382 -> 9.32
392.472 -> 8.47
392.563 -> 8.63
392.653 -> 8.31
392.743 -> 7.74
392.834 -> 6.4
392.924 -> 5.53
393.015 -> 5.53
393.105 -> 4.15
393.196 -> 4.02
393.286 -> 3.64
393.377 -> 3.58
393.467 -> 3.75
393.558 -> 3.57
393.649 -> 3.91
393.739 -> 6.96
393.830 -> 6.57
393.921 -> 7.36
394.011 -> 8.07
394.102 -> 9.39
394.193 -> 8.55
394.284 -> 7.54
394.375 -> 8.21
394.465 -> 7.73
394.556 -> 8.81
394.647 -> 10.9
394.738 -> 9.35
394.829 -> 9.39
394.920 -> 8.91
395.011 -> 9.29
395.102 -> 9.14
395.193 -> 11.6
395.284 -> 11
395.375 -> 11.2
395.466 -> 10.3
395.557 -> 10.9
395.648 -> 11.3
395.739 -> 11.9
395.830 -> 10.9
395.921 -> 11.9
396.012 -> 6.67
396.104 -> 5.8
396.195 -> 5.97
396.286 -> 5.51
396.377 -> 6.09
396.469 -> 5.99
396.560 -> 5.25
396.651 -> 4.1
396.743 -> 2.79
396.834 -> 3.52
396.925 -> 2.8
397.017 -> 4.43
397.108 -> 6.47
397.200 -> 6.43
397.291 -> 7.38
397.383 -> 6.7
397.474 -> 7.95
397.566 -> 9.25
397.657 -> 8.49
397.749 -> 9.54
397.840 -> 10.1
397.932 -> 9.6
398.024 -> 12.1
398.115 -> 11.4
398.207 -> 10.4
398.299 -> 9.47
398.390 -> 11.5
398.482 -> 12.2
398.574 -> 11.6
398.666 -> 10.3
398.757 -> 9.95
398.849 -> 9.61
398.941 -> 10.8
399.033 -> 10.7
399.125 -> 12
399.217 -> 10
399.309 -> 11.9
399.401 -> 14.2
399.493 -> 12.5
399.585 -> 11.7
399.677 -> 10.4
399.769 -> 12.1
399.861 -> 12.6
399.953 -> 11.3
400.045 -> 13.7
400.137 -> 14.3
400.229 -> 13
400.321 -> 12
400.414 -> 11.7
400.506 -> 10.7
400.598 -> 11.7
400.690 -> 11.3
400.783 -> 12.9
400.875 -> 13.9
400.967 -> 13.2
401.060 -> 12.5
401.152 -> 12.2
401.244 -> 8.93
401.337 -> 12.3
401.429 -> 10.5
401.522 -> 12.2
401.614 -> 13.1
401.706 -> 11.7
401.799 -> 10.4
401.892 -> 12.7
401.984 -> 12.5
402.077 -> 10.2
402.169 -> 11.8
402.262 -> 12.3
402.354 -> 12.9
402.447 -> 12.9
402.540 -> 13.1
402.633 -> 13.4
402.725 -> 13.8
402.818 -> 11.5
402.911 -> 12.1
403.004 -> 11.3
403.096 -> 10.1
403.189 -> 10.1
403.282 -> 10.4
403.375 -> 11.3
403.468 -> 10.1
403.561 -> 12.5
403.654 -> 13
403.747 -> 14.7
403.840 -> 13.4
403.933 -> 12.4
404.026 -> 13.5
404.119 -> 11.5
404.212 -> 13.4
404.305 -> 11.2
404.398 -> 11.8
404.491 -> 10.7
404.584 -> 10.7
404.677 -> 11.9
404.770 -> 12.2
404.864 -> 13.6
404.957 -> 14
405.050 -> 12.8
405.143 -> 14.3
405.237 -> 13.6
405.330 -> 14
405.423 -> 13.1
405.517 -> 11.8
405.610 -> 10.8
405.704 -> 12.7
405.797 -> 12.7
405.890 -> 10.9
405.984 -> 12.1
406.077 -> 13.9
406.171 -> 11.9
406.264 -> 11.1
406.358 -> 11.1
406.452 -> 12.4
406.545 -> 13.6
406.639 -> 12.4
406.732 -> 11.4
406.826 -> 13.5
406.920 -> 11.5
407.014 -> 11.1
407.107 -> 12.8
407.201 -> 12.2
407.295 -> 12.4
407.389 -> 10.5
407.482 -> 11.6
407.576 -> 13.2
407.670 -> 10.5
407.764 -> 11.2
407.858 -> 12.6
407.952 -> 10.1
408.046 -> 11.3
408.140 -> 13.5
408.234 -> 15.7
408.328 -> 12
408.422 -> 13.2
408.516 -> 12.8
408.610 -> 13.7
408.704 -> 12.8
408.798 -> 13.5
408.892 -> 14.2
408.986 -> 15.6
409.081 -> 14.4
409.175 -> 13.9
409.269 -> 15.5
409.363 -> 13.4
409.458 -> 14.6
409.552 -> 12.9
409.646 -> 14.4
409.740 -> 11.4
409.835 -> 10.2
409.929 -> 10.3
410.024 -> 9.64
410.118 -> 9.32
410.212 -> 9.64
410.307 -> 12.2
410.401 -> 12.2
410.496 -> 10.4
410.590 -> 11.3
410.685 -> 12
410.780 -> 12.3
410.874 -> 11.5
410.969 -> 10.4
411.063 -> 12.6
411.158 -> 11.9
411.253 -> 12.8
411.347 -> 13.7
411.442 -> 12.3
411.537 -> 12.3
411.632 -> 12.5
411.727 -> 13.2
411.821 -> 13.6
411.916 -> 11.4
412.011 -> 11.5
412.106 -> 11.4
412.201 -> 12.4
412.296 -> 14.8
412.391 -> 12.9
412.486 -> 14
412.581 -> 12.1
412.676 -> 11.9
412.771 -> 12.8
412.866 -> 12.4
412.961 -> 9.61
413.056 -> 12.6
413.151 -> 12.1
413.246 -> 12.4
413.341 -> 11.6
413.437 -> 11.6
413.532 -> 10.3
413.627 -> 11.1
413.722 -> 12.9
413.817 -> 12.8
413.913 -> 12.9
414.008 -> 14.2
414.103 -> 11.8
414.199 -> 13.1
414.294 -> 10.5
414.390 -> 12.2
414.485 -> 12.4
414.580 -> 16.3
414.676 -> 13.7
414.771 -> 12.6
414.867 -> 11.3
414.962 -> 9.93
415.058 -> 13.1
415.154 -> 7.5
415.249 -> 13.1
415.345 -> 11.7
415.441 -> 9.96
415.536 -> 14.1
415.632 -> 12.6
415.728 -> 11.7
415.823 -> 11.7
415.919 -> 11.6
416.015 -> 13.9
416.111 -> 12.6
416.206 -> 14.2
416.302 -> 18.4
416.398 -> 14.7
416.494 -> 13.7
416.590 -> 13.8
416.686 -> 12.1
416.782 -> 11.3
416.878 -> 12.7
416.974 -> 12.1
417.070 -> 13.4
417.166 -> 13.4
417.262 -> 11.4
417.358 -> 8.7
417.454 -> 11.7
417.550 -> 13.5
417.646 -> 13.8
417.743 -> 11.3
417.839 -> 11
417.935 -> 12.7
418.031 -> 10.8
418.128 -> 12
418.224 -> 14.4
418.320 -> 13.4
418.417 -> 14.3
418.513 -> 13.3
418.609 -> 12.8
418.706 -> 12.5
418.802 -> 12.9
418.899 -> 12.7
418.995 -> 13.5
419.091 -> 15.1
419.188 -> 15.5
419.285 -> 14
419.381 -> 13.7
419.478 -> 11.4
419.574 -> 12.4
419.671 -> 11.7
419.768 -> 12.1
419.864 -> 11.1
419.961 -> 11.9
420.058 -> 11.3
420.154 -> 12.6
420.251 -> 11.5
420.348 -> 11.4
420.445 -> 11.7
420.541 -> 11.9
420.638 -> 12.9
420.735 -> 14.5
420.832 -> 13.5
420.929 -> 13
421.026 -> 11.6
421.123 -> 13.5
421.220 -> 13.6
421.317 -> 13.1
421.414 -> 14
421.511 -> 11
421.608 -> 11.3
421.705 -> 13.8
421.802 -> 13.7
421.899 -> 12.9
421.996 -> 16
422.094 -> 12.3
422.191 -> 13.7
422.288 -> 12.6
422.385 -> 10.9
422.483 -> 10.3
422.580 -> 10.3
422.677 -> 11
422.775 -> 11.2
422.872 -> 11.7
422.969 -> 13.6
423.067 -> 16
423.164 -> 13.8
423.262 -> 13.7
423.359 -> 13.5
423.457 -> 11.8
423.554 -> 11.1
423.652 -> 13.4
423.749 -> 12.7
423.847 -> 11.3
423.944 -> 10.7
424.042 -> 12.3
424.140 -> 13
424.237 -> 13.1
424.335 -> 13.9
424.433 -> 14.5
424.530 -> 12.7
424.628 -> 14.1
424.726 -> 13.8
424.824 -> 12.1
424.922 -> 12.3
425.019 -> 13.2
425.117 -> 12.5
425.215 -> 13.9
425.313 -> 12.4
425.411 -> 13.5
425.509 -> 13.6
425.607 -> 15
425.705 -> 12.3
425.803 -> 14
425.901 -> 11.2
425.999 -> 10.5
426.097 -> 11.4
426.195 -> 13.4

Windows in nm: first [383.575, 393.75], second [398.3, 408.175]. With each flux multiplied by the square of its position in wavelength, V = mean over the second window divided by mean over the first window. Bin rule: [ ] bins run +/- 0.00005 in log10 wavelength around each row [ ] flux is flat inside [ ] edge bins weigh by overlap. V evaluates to 1.6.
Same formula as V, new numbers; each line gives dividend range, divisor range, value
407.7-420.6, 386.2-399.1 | 1.65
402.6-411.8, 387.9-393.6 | 1.62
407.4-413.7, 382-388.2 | 1.89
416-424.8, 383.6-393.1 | 1.81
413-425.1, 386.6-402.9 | 1.53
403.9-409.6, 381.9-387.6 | 1.93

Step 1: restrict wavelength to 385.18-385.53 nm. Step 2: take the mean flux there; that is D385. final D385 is 8.51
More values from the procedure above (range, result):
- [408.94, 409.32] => 14.8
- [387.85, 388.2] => 8.44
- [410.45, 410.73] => 11.2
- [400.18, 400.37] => 12.5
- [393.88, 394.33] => 8.19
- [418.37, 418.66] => 13.5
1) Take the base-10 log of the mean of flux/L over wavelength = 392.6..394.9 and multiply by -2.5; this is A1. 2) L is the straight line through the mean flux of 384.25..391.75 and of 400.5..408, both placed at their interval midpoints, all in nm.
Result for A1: 0.40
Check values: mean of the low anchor 8.54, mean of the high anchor 12.1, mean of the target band 6.79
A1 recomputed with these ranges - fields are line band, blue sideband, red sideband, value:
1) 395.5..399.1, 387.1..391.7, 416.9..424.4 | 0.17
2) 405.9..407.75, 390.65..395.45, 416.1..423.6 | -0.13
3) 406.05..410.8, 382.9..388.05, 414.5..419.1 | -0.10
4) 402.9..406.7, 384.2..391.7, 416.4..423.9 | -0.15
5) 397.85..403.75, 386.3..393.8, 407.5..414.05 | -0.13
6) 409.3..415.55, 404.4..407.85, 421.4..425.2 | 0.03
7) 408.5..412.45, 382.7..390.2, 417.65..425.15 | -0.13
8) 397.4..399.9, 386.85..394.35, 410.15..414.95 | -0.12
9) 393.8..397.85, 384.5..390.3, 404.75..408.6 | 0.24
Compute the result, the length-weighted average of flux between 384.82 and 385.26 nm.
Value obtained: 8.12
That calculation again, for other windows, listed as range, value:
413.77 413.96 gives 12.8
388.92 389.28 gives 7.85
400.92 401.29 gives 11.7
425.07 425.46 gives 13.1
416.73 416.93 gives 12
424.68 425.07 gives 12.9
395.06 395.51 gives 10.7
